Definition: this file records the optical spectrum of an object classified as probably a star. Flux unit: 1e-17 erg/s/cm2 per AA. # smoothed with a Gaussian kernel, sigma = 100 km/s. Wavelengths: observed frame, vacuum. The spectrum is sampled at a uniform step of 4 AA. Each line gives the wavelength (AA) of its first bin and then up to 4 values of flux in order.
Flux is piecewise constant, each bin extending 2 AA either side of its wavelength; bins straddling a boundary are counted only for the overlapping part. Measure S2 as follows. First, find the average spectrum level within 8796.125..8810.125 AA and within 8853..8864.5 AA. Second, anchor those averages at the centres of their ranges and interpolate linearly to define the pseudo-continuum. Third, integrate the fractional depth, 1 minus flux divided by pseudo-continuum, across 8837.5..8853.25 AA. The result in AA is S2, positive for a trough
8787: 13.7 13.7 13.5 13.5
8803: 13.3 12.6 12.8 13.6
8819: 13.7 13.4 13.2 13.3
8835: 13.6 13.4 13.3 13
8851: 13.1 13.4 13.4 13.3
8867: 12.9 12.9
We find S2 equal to 0.1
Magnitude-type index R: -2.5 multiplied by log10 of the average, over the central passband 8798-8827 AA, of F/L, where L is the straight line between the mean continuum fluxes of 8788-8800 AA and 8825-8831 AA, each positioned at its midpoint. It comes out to 0.01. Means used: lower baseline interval 13.6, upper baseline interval 13.2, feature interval 13.3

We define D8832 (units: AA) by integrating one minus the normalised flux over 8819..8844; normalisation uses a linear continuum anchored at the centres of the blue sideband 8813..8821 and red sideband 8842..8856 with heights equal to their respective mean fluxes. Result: 0.1 AA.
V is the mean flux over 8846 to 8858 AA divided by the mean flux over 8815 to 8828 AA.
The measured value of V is 0.98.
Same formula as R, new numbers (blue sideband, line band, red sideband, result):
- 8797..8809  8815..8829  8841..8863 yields -0.023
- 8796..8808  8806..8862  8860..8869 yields -0.009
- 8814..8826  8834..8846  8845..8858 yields -0.006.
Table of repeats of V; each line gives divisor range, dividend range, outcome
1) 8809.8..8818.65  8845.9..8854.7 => 0.98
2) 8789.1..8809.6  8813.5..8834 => 1.01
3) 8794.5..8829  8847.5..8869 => 0.99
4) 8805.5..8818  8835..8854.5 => 1.01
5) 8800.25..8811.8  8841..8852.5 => 1.01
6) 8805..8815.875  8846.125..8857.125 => 1.02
